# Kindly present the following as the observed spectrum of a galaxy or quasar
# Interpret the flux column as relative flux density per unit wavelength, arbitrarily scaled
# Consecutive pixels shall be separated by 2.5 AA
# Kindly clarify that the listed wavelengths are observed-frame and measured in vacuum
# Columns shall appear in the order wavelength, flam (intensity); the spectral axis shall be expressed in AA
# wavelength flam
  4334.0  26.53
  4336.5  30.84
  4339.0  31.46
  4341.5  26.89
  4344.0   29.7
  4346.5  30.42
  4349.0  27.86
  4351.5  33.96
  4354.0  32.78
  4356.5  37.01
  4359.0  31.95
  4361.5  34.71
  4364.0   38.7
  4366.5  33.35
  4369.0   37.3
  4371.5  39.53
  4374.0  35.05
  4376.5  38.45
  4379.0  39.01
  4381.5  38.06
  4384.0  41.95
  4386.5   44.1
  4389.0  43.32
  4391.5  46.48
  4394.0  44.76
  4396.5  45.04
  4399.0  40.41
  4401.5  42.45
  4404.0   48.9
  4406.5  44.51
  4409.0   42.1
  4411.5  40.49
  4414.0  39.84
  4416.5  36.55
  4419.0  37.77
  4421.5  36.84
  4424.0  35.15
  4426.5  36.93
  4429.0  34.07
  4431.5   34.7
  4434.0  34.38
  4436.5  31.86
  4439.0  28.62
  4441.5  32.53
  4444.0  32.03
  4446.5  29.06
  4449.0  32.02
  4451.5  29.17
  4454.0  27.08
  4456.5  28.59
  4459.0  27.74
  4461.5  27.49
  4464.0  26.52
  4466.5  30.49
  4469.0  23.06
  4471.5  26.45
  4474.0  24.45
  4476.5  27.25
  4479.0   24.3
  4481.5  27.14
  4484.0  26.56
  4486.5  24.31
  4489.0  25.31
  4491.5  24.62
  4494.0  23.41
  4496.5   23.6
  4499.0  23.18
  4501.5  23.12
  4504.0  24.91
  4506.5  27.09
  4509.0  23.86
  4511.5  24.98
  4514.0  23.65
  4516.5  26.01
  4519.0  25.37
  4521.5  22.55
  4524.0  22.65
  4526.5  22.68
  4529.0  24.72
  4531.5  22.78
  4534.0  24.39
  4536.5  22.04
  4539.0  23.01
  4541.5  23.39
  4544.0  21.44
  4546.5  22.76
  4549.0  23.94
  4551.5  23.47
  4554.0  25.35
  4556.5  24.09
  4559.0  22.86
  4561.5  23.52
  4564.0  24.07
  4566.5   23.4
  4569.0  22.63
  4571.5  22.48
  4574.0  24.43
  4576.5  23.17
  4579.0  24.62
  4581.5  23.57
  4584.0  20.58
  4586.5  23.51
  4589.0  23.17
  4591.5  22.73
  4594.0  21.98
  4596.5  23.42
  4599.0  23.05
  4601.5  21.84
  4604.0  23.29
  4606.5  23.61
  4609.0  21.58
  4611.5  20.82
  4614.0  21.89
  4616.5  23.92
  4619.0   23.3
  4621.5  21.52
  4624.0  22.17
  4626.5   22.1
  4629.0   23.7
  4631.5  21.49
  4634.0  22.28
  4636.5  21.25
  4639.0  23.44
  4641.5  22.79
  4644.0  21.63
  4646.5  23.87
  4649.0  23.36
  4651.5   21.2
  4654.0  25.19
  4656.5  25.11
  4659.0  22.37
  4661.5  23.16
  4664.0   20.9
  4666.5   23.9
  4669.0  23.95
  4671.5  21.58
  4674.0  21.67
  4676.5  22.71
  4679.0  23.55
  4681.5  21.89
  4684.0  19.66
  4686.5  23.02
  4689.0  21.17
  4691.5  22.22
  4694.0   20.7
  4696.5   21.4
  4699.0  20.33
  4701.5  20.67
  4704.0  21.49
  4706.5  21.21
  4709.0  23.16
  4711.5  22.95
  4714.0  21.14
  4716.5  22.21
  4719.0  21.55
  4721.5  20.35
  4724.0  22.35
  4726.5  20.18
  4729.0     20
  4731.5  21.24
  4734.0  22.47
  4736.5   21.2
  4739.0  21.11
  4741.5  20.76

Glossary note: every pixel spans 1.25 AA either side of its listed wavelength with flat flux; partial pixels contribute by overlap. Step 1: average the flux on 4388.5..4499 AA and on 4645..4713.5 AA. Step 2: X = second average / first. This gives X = 0.68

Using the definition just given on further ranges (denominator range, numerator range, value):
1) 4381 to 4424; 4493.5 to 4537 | 0.57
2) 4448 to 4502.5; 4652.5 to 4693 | 0.86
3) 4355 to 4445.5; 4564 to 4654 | 0.59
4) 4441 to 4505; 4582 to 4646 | 0.84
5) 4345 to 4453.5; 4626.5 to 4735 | 0.60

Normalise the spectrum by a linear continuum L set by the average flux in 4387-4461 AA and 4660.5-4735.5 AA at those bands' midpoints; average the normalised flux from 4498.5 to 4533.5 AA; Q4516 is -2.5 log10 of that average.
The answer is 0.29 mag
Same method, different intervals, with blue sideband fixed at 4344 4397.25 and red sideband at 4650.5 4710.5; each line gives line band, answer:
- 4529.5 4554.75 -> 0.241 mag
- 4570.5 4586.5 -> 0.175 mag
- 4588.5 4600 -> 0.159 mag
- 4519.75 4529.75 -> 0.276 mag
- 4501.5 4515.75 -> 0.233 mag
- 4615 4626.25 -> 0.114 mag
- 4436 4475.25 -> 0.171 mag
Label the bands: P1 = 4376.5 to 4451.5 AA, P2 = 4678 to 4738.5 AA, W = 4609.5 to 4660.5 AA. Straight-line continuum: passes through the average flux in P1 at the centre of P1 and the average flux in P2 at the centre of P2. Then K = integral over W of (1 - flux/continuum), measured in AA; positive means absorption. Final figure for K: 5.9 AA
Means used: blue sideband 38.3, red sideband 21.5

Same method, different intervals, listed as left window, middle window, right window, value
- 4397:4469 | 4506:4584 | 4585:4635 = 9.4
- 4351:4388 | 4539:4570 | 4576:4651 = 3.2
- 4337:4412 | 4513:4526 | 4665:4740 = 2.9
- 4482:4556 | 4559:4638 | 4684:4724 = 0.7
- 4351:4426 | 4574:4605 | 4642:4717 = 5.2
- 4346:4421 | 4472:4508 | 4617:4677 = 8.2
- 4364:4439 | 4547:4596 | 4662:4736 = 9.9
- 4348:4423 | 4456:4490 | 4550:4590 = 5.7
